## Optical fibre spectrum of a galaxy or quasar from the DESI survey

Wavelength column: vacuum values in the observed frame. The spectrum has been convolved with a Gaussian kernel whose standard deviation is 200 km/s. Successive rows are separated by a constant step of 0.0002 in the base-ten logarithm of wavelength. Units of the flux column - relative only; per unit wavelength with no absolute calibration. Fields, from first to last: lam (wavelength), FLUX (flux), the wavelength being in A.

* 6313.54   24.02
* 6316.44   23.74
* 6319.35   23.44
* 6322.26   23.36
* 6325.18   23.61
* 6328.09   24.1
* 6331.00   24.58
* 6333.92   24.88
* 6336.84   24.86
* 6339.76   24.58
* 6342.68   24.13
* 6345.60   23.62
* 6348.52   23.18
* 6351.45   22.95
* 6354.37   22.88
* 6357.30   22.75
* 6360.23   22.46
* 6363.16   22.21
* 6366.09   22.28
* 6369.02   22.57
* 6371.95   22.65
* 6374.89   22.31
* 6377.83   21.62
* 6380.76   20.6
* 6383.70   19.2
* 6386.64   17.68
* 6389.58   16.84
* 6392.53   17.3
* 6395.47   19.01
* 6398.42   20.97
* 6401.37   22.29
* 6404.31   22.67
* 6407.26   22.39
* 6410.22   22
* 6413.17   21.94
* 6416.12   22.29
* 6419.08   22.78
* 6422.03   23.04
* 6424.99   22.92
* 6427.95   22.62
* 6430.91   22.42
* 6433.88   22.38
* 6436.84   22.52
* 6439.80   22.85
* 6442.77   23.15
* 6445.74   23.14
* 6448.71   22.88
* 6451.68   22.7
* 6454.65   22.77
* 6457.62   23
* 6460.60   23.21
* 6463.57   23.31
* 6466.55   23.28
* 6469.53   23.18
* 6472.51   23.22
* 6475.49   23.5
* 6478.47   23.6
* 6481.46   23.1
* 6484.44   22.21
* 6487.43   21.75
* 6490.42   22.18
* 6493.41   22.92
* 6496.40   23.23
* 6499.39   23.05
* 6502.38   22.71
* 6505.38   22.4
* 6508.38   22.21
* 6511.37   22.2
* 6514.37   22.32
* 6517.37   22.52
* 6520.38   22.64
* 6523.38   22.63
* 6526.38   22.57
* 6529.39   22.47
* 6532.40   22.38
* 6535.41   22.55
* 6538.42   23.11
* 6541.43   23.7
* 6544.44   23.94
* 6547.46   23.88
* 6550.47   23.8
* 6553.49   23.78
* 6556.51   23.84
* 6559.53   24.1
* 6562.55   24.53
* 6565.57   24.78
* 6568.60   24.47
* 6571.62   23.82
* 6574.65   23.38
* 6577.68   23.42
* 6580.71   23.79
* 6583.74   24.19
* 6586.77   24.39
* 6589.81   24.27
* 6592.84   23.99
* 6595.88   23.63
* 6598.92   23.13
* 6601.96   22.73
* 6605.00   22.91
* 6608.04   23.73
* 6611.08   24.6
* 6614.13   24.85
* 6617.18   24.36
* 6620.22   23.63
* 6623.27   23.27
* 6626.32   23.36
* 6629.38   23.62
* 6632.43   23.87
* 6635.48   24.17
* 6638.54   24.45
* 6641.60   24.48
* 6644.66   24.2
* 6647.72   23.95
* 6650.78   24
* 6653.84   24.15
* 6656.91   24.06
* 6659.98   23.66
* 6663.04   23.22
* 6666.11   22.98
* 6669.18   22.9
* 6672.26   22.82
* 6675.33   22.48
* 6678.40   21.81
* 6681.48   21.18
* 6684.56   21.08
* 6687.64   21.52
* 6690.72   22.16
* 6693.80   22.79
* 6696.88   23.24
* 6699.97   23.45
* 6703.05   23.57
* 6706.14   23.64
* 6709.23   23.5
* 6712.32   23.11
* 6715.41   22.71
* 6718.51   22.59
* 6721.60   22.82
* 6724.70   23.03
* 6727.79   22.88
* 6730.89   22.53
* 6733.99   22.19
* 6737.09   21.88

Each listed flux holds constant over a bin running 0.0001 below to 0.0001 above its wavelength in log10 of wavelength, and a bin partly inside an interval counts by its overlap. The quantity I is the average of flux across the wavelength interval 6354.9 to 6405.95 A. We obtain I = 20.9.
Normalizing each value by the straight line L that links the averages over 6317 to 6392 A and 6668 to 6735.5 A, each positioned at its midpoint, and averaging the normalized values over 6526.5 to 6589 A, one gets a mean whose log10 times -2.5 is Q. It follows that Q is -0.05 mag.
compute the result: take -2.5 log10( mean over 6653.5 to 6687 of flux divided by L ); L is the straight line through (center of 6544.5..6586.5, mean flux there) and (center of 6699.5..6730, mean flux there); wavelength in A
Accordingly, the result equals 0.033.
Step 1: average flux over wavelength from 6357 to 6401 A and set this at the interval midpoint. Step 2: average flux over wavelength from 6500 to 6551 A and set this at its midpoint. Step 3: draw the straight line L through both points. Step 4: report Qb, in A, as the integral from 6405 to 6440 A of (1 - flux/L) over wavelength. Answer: -2.0 A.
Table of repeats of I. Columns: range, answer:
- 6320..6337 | 24.1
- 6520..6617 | 23.6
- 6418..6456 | 22.8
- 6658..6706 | 22.6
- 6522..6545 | 22.9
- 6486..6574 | 23.1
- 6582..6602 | 23.8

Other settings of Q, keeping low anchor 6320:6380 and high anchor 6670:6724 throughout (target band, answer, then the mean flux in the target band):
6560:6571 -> -0.075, 24.5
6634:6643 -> -0.075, 24.4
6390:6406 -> 0.146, 20.2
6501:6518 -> 0.028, 22.4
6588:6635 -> -0.045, 23.7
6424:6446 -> 0.018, 22.7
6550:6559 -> -0.044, 23.8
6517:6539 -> 0.016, 22.6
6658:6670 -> -0.027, 23.2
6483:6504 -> 0.020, 22.6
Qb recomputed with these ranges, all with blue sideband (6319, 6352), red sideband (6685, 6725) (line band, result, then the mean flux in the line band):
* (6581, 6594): -0.5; 24.2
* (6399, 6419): 1.3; 22.2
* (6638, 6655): -0.8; 24.2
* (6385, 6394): 2.5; 17.3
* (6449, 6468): 0.5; 23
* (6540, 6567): -0.8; 24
